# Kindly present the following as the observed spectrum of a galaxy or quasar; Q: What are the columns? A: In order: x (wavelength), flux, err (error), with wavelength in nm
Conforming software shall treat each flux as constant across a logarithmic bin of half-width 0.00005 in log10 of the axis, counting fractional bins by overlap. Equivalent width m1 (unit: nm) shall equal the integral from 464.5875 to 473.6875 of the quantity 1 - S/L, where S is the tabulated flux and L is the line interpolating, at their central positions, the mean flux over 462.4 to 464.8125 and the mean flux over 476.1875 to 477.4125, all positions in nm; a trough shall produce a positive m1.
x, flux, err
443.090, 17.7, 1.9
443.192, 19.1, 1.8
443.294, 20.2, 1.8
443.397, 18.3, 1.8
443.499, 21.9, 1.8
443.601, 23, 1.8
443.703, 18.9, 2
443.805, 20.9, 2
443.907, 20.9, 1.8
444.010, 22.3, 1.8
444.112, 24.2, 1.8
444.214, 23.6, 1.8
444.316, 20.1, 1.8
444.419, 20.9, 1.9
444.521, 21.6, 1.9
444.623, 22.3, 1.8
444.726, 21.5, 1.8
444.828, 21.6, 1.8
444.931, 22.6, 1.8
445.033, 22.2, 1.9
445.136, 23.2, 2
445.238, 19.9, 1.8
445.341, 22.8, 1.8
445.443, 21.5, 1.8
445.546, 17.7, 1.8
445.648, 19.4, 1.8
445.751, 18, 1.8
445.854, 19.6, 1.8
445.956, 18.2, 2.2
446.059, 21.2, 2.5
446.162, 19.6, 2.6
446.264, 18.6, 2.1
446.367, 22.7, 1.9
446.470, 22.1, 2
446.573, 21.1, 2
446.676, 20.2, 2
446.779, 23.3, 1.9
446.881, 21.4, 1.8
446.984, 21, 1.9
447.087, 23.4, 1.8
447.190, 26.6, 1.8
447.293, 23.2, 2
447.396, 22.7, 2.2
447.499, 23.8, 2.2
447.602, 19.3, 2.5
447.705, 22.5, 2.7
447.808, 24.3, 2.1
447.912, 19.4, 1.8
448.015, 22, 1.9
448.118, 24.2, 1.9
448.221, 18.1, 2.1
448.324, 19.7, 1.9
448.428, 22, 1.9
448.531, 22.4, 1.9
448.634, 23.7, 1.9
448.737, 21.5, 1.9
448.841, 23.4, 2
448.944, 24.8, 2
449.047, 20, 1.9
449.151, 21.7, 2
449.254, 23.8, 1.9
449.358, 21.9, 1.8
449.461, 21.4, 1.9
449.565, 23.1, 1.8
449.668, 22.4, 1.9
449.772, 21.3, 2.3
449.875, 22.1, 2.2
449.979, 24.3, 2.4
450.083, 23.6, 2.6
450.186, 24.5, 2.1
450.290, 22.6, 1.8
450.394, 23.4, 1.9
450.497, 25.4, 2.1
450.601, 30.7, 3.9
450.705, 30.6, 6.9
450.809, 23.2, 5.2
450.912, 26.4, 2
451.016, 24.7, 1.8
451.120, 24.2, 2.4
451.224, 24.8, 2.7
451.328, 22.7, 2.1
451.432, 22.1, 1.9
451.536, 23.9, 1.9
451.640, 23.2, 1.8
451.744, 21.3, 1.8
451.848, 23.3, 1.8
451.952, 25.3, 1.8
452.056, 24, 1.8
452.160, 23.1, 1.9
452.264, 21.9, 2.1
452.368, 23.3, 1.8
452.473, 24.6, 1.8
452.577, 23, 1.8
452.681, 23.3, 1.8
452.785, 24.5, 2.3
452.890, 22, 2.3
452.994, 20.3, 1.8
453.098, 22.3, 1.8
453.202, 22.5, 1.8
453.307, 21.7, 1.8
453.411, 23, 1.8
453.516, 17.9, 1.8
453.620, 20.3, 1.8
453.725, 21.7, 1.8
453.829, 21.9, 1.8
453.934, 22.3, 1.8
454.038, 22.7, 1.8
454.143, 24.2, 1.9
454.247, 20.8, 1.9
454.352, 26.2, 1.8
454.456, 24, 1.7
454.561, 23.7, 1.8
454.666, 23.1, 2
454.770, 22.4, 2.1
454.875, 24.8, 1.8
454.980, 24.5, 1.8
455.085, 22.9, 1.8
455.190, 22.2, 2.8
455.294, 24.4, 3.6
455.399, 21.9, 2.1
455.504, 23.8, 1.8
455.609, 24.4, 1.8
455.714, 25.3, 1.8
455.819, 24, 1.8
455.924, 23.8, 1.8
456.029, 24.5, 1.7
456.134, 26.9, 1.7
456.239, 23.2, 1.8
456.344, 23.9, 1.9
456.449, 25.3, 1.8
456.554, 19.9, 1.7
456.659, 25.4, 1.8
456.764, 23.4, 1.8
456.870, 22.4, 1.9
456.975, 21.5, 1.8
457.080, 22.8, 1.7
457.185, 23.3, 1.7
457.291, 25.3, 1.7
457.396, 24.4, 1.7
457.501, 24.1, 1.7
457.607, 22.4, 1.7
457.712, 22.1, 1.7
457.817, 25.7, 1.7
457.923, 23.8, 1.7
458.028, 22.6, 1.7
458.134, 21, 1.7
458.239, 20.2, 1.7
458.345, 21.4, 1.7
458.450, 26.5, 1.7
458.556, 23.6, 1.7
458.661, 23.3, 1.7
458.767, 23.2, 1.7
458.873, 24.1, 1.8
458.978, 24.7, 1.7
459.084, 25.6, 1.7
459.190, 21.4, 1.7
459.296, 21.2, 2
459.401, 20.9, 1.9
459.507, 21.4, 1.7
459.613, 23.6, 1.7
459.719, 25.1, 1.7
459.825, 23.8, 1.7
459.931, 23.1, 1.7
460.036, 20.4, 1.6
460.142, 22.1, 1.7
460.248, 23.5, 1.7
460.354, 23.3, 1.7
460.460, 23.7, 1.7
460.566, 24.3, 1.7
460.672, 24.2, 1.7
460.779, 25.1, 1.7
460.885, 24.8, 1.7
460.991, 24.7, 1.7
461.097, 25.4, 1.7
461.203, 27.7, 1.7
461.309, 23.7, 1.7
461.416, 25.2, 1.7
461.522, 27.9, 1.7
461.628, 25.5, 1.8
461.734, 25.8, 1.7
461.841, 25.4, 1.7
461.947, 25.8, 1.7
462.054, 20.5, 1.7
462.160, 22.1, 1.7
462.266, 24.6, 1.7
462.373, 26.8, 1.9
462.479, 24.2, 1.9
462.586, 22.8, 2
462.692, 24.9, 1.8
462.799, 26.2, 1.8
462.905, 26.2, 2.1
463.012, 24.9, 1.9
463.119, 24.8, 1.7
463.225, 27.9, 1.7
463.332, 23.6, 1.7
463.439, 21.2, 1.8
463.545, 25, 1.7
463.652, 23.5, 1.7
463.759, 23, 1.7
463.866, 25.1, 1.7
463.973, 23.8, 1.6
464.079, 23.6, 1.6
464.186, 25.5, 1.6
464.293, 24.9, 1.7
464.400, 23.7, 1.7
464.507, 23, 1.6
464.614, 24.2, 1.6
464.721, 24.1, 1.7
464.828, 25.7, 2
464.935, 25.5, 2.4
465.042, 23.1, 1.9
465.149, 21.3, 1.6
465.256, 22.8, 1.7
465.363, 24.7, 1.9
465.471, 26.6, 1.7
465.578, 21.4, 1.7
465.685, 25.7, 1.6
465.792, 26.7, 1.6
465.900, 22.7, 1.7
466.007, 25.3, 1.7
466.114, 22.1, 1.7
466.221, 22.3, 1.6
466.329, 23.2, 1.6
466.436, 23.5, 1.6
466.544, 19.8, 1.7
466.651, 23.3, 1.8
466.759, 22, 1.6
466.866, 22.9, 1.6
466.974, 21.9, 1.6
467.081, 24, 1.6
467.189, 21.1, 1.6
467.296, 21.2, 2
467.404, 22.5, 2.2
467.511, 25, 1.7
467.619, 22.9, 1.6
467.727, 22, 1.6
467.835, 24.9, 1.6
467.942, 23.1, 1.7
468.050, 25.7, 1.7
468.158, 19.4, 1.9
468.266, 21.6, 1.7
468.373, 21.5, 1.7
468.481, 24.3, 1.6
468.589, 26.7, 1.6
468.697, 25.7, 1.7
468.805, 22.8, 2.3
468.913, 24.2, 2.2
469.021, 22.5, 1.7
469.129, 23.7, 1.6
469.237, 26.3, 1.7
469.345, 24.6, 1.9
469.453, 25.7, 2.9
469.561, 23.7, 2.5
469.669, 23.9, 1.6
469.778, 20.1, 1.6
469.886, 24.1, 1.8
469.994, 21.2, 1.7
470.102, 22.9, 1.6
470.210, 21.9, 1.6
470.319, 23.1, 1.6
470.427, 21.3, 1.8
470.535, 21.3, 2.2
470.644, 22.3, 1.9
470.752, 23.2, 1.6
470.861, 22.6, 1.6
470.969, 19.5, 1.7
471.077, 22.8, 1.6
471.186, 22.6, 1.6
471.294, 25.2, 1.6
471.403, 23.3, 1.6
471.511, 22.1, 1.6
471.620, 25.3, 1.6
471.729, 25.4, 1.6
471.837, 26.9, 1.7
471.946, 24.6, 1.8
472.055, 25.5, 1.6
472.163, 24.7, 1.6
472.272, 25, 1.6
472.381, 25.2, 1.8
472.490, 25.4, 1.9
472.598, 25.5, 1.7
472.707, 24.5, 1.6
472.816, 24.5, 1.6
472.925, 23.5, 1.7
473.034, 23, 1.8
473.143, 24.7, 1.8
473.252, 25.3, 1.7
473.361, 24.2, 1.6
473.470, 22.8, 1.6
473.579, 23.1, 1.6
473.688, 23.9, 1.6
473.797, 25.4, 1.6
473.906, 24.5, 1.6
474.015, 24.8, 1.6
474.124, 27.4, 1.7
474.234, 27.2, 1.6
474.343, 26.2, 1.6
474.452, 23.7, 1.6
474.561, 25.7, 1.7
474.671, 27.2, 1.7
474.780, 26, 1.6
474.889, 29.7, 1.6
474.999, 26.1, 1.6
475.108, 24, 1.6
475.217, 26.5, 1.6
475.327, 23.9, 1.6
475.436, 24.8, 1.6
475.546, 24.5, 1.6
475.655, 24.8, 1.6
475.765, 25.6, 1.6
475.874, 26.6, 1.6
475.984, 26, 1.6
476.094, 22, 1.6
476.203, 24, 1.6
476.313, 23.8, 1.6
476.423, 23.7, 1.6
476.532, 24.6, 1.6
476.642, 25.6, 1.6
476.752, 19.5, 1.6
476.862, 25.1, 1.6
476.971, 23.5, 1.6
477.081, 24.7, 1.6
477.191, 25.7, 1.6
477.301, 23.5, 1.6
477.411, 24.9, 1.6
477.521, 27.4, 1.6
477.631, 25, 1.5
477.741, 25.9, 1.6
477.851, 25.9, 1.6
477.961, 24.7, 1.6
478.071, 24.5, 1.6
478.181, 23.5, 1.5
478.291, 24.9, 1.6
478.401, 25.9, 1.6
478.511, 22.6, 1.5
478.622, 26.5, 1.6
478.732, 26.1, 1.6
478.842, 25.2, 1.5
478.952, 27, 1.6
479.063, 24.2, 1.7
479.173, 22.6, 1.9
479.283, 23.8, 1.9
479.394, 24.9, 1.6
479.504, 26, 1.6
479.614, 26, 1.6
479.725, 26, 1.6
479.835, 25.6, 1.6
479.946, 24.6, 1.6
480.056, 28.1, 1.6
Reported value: 0.26 nm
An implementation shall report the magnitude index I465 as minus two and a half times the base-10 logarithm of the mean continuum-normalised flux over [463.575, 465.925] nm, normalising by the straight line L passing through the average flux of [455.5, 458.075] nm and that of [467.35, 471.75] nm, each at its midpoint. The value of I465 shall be -0.032 mag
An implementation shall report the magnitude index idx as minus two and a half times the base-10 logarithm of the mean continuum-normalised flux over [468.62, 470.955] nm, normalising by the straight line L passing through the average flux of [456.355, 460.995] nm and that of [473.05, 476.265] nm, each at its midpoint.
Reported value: 0.06 mag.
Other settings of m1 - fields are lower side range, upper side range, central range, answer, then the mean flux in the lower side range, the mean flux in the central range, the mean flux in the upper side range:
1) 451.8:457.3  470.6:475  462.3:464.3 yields -0.06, 23.2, 24.6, 24.6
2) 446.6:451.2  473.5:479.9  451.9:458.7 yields 0.09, 23.1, 23.2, 25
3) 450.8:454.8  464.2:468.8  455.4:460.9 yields -0.07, 23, 23.4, 23.4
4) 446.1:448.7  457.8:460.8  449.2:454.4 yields -0.21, 21.9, 23.3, 23.1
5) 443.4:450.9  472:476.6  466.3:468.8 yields 0.14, 22.1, 23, 25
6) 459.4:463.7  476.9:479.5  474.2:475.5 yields -0.06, 24.3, 25.9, 24.9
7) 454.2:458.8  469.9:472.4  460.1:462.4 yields -0.11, 23.5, 24.6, 23.4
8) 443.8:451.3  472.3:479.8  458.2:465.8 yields -0.14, 22.3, 24.1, 24.9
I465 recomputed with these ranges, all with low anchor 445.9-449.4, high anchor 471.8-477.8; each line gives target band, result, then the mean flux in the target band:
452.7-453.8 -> 0.041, 21.7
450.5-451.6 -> -0.139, 25.3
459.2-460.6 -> 0.024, 22.7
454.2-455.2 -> -0.040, 23.5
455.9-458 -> -0.036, 23.7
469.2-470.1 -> 0.034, 23.6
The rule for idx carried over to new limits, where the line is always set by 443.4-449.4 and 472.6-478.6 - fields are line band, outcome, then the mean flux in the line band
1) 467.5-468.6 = 0.038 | 23.2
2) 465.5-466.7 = 0.020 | 23.3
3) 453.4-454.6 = 0.005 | 22.4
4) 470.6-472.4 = 0.023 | 23.9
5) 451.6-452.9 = -0.051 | 23.3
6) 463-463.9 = -0.036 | 24.3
